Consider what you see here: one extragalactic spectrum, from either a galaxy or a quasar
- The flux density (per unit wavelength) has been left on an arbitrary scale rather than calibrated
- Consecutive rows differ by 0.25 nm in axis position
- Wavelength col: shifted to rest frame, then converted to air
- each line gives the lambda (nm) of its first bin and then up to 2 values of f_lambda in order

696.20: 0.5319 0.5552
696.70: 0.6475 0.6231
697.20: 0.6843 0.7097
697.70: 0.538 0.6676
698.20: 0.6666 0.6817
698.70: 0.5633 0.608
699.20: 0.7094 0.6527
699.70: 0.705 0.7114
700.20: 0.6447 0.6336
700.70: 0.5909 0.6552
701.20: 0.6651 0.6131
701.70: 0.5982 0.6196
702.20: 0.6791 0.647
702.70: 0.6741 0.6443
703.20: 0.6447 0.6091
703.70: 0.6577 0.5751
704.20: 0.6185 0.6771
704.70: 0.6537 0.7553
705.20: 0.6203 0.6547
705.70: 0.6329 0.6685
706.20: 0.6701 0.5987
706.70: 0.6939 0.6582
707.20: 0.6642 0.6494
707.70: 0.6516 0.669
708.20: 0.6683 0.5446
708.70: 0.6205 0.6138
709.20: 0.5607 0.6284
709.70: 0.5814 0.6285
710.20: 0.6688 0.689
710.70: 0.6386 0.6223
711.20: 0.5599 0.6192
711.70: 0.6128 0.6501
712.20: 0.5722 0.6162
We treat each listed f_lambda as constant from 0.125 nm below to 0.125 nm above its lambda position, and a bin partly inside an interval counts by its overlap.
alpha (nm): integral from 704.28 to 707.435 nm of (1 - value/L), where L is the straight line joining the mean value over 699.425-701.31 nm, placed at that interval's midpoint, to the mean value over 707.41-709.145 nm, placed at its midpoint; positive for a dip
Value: -0.122 nm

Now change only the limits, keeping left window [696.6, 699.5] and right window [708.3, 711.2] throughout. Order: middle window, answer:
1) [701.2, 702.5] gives 0.00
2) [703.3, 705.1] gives -0.05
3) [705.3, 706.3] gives -0.05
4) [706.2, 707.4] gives -0.06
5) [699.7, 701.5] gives -0.03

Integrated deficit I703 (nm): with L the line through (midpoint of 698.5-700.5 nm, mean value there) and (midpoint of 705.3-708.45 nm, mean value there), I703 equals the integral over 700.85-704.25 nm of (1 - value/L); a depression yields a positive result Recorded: 0.09 nm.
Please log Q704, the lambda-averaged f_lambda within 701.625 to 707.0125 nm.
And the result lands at 0.648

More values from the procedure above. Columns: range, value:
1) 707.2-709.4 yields 0.625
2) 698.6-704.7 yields 0.642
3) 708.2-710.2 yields 0.606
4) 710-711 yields 0.655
